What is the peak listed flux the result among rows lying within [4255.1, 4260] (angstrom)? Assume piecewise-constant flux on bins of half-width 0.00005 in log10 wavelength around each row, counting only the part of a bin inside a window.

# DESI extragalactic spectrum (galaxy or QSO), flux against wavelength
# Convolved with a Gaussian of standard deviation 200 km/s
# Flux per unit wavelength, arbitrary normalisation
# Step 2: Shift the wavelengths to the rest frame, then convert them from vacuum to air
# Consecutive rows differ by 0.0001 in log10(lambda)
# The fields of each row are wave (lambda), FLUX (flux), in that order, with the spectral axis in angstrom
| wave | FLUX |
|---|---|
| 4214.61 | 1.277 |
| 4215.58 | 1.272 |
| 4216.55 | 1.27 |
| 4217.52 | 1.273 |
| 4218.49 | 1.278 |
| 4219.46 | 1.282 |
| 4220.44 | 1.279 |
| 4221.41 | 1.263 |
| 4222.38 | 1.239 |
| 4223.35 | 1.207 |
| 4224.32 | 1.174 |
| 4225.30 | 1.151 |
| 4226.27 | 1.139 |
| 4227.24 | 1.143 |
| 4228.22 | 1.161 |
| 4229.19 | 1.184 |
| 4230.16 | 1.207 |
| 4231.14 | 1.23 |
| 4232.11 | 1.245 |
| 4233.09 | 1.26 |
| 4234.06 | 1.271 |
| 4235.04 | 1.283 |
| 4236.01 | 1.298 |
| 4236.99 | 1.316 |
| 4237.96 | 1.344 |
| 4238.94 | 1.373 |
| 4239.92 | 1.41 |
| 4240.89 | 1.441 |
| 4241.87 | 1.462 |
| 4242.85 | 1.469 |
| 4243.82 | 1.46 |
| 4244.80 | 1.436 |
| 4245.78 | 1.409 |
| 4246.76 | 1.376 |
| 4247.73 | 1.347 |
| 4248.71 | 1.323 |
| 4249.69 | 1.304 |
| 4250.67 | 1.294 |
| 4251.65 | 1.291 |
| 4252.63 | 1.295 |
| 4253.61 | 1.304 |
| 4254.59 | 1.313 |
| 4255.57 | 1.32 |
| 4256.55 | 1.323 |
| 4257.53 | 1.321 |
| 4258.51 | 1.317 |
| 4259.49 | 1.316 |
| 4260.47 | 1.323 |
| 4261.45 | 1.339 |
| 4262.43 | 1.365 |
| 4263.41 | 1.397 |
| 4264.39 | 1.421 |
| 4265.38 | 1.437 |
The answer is 1.323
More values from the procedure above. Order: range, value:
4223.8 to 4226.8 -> 1.174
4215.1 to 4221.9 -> 1.282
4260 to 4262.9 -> 1.365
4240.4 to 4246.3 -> 1.469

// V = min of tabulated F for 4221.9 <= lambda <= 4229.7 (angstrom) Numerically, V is 1.139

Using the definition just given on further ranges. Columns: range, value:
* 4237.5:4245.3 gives 1.344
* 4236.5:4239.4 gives 1.316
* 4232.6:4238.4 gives 1.26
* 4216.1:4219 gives 1.27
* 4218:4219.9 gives 1.278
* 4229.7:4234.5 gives 1.207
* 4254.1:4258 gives 1.313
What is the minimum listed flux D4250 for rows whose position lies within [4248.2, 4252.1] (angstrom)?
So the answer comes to 1.291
